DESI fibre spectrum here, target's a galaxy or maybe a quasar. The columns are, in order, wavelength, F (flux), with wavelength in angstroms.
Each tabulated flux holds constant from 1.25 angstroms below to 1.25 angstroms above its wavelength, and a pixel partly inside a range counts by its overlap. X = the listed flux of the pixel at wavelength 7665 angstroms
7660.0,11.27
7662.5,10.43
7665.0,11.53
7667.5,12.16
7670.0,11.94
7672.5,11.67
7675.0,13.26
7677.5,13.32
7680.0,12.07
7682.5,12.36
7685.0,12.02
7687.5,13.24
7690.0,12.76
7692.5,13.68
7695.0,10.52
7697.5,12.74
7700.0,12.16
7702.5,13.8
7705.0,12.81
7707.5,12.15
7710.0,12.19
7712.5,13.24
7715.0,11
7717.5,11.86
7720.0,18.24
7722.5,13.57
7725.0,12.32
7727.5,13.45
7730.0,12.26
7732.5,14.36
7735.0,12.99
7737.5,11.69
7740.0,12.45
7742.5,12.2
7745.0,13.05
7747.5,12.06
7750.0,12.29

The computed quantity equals 11.53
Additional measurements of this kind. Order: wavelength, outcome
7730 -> 12.26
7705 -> 12.81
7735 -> 12.99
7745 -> 13.05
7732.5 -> 14.36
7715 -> 11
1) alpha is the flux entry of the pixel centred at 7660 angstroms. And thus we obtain 11.27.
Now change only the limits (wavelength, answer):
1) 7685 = 12.02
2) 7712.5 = 13.24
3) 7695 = 10.52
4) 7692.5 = 13.68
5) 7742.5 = 12.2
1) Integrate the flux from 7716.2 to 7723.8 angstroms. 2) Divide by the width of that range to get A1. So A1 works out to 14.5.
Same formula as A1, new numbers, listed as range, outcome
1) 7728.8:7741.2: 12.8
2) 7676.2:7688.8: 12.6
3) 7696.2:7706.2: 12.9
